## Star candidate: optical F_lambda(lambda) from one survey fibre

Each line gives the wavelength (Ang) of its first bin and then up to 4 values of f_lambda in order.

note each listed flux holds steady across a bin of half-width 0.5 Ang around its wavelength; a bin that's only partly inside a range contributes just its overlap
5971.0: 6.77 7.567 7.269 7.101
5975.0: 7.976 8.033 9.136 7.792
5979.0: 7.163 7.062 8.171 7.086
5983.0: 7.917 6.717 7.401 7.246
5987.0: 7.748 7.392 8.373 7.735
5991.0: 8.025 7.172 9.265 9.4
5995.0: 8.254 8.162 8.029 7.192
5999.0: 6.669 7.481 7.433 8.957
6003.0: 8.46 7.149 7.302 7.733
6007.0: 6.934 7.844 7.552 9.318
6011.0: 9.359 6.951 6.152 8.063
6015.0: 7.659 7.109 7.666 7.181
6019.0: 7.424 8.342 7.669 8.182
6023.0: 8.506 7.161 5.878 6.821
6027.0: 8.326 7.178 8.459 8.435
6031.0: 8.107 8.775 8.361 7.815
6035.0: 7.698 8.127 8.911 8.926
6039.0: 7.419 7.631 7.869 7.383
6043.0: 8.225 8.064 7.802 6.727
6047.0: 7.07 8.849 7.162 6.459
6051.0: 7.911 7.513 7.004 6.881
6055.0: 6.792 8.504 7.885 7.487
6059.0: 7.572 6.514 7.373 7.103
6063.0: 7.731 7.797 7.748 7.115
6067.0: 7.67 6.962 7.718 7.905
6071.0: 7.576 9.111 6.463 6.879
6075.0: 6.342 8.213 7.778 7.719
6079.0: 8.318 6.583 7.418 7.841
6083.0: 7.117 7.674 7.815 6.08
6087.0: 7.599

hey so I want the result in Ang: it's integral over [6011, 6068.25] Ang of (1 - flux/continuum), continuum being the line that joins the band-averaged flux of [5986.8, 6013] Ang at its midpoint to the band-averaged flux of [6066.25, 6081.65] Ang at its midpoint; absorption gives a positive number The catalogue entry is 0.4 Ang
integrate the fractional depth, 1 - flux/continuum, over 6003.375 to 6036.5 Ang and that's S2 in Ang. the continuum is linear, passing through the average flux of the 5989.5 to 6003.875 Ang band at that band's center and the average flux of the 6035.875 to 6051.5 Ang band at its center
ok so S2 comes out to 0.6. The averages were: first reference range 7.99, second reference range 7.78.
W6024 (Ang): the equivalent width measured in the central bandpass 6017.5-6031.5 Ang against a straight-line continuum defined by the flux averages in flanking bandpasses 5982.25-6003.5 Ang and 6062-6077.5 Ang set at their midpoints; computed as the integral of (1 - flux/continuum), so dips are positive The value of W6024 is 0.0 Ang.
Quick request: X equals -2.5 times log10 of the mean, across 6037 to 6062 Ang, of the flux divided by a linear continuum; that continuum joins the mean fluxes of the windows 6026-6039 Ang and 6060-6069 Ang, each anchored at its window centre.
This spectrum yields 0.03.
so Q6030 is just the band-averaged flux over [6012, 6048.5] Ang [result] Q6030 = 7.77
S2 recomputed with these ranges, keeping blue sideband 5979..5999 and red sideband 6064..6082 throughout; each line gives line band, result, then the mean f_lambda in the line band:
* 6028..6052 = -0.9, 7.9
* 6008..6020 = 0.0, 7.71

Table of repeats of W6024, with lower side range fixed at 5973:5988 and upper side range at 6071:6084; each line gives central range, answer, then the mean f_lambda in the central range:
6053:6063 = 0.22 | 7.35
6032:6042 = -0.73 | 8.08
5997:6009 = -0.02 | 7.58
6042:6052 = -0.06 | 7.57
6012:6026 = 0.25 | 7.42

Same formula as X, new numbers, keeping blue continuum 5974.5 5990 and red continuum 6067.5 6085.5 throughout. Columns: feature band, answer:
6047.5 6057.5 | 0.01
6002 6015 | -0.02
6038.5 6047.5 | 0.00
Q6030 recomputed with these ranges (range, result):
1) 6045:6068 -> 7.4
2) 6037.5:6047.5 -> 7.71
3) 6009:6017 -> 7.78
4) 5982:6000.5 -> 7.77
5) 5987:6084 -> 7.69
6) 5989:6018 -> 7.82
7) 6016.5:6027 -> 7.52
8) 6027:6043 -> 8.09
